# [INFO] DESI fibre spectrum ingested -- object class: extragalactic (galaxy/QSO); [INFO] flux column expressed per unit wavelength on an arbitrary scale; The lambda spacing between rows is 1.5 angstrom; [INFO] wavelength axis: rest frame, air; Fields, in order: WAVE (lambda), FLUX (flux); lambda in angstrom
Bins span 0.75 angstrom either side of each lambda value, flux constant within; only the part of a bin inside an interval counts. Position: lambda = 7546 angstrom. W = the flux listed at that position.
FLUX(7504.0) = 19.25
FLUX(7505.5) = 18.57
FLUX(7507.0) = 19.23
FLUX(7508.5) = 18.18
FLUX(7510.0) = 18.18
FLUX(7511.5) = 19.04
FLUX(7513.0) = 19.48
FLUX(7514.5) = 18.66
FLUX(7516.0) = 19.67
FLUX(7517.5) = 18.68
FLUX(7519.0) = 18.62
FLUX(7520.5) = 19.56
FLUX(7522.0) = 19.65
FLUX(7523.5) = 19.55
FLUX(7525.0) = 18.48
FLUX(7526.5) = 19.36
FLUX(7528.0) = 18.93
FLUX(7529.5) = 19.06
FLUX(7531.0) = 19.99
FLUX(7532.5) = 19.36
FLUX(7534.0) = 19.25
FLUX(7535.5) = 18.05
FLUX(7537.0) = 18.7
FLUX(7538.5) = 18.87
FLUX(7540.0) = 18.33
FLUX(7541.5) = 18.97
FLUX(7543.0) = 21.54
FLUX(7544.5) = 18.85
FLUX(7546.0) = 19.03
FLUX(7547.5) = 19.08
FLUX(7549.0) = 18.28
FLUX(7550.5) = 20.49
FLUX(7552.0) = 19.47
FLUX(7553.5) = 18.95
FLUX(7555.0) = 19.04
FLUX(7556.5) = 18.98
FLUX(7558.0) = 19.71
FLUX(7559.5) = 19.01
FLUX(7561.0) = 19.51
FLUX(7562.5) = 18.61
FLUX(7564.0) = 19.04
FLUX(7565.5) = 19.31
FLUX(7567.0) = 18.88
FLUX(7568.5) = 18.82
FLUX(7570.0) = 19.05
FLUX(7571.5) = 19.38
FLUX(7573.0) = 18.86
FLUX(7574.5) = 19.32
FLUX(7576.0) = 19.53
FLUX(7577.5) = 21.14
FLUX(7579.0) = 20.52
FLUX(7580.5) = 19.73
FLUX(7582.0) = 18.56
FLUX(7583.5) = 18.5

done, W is 19.03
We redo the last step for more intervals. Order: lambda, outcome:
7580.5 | 19.73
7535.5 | 18.05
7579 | 20.52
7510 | 18.18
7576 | 19.53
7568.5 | 18.82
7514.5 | 18.66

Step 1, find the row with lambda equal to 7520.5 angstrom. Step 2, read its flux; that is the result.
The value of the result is 19.56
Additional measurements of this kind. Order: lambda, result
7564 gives 19.04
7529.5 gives 19.06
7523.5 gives 19.55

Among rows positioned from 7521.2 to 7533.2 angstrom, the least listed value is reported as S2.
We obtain 18.48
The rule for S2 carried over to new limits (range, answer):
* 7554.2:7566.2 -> 18.61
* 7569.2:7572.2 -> 19.05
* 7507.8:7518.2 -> 18.18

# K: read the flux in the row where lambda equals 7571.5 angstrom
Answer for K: 19.38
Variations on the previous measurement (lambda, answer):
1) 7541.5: 18.97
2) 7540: 18.33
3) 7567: 18.88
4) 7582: 18.56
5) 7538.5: 18.87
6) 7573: 18.86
